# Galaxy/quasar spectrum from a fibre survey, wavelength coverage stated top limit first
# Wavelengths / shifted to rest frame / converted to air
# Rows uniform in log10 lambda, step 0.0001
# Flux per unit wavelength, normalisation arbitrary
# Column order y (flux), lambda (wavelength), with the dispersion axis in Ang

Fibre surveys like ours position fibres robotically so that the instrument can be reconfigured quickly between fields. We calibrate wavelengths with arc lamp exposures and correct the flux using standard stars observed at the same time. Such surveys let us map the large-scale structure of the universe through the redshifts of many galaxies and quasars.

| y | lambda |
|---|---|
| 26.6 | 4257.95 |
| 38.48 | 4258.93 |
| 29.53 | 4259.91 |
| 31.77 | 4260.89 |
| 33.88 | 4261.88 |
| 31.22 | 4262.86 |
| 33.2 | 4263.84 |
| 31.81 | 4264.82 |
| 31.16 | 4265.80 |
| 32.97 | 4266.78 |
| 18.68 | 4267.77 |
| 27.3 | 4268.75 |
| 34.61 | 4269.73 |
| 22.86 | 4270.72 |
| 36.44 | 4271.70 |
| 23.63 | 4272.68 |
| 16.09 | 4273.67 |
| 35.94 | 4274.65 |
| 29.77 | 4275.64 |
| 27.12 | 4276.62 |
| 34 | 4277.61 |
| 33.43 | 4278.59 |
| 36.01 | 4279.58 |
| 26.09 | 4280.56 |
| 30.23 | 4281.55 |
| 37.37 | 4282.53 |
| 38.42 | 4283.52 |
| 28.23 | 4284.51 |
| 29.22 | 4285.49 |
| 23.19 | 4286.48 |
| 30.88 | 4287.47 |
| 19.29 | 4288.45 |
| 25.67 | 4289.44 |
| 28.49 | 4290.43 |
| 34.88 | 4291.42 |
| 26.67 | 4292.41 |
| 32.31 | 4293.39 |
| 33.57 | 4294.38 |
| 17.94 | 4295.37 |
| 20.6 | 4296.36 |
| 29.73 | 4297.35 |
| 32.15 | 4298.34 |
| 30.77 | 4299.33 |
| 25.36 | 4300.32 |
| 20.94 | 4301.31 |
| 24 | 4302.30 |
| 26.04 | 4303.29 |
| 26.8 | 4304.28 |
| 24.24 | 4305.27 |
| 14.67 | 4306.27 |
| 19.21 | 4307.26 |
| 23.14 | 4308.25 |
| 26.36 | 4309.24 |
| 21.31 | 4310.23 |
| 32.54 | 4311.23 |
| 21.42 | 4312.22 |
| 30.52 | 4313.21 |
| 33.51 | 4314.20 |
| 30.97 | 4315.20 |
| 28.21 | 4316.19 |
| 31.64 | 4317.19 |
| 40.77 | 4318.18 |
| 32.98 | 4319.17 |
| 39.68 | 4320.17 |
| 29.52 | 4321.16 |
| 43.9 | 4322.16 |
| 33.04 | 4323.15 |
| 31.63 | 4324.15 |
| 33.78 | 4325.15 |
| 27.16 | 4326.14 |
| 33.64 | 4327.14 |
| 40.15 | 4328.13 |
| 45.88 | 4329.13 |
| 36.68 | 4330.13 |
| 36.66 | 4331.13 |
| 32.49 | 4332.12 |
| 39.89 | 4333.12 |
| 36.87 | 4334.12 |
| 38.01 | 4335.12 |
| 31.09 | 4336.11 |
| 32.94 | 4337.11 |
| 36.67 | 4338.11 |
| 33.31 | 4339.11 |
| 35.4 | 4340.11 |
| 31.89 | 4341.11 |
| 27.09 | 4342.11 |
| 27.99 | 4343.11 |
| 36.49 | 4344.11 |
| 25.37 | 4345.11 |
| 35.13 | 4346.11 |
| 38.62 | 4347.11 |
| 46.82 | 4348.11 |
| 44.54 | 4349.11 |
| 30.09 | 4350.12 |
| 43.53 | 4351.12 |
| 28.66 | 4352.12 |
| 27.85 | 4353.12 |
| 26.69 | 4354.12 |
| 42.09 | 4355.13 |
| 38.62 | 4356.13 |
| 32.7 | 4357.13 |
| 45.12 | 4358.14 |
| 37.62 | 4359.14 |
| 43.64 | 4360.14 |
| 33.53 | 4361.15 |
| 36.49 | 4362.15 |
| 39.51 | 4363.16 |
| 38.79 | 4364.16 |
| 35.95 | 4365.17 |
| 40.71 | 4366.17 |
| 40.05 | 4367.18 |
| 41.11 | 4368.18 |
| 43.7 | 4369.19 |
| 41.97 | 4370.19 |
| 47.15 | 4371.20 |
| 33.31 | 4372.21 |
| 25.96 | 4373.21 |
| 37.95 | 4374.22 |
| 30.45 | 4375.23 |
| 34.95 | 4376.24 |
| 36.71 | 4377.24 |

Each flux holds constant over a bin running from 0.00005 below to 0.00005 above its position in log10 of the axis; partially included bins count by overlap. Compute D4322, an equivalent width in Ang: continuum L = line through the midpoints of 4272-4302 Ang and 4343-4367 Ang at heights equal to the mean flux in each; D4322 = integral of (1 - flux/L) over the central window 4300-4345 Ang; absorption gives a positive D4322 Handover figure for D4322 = 2.35 Ang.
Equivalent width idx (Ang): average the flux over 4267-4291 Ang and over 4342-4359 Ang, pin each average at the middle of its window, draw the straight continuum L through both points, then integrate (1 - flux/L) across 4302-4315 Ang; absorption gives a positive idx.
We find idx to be 2.7 Ang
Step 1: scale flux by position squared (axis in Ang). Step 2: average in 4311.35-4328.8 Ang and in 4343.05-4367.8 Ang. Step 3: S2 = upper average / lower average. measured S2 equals 1.13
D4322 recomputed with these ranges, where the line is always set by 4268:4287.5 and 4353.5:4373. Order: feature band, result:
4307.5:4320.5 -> 1.44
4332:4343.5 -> 0.72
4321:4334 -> -0.35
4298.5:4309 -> 2.79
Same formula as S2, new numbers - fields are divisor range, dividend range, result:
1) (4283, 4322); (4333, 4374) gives 1.33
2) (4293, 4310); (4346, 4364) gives 1.53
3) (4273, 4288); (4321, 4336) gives 1.21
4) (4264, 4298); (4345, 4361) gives 1.31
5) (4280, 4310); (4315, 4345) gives 1.30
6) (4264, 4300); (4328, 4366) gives 1.28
